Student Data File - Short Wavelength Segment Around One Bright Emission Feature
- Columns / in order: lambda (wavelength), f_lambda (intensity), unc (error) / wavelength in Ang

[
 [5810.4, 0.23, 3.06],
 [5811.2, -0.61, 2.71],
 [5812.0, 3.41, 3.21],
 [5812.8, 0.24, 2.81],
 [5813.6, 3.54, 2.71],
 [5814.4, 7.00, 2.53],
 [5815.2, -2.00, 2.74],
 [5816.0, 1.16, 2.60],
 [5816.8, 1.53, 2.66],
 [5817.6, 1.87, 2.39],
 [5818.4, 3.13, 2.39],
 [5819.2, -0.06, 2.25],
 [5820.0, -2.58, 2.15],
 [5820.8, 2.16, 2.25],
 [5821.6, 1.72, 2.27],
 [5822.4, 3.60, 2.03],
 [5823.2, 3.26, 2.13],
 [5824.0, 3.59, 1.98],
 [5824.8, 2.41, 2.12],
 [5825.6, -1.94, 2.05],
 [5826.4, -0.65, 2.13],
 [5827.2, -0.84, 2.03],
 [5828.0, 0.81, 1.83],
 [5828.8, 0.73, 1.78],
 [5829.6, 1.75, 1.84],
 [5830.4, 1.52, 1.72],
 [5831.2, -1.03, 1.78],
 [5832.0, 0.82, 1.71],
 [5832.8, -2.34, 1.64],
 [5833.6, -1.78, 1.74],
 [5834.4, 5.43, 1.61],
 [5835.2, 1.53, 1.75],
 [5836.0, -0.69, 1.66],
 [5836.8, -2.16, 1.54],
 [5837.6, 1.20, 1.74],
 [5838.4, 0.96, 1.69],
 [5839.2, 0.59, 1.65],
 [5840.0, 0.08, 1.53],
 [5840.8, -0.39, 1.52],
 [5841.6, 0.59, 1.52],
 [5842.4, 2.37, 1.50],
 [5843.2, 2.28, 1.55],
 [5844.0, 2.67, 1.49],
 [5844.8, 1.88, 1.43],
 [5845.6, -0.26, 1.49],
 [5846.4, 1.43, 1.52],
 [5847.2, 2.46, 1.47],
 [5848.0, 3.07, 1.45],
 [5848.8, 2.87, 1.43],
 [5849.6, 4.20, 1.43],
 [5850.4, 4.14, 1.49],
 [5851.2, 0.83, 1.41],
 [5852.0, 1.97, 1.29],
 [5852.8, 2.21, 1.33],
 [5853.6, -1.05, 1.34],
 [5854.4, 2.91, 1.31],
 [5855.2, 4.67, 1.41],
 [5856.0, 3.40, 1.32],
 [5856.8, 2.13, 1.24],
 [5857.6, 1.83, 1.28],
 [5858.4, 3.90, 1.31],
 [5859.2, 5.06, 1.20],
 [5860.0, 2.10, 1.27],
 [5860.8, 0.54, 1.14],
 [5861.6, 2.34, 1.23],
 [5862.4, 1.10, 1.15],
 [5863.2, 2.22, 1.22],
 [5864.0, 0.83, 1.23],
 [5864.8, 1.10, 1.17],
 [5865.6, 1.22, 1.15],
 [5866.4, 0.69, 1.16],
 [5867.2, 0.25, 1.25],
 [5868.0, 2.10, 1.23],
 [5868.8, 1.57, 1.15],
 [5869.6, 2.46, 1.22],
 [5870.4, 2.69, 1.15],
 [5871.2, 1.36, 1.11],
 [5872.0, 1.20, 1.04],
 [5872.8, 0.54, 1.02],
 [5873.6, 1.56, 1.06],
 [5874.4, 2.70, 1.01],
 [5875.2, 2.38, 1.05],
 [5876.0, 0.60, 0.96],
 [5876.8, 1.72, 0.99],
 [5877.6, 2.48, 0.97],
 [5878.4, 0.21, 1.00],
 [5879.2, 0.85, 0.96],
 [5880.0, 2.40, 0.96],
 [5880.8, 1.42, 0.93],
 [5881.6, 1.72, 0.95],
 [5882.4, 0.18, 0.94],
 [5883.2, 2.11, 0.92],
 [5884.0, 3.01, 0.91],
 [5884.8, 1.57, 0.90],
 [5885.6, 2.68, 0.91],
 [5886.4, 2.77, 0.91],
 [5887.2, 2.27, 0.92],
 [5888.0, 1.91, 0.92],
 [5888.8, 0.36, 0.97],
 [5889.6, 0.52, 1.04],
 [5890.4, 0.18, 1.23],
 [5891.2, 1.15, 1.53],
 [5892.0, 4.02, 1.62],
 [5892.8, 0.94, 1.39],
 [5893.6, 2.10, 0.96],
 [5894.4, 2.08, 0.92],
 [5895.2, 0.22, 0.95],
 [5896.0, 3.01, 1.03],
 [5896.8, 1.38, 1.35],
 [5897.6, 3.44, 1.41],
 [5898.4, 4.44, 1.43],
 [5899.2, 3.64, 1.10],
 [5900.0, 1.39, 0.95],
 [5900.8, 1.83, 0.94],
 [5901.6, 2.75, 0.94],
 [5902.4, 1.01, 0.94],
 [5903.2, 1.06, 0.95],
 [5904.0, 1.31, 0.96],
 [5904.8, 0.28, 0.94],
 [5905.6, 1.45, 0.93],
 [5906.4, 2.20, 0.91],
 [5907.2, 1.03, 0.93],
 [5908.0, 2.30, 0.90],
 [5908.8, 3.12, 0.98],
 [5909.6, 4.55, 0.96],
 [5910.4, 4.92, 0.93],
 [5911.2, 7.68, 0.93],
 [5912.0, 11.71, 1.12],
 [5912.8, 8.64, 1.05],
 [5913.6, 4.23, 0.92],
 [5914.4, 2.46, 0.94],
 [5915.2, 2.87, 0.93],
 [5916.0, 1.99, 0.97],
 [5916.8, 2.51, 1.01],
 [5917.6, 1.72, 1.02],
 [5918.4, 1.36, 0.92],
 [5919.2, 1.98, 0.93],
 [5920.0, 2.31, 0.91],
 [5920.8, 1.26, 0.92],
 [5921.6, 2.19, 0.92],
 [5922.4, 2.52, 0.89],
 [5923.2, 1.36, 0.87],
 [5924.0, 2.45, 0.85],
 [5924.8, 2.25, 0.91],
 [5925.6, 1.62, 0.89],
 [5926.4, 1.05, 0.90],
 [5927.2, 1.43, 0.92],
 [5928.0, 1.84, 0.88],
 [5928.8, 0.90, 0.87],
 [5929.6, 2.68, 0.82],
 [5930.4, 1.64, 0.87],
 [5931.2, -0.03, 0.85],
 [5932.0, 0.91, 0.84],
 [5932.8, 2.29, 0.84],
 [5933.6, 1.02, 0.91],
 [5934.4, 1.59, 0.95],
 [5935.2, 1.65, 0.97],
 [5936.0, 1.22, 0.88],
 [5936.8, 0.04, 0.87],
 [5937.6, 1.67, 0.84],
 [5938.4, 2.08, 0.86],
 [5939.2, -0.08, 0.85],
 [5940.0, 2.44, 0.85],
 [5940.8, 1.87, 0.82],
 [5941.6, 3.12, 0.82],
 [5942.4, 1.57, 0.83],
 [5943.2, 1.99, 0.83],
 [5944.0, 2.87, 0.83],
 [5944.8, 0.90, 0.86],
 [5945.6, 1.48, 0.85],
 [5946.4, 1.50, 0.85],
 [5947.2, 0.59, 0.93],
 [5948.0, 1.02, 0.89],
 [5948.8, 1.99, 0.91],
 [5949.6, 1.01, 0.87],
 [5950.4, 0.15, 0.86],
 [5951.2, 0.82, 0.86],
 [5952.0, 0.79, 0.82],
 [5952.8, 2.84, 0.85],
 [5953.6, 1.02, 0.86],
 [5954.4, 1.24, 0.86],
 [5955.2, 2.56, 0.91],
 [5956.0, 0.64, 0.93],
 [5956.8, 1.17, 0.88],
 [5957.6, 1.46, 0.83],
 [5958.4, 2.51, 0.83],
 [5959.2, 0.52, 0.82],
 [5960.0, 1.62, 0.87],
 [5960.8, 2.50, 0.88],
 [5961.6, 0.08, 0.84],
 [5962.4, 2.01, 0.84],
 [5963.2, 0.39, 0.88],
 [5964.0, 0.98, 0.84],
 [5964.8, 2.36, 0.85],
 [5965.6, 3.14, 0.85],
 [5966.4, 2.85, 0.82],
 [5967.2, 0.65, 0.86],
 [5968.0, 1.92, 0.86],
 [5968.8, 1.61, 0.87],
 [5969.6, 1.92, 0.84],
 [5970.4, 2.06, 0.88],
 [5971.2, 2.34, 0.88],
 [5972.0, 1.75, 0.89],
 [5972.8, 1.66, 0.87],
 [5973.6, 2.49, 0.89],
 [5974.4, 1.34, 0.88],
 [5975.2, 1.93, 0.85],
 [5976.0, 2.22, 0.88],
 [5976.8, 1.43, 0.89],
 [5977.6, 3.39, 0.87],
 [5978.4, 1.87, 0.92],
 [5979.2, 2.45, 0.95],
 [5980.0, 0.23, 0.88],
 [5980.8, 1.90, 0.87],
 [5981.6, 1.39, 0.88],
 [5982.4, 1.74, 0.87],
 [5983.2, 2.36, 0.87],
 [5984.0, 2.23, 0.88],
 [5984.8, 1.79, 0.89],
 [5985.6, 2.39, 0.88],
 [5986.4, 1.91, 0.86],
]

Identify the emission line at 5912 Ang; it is [O III]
